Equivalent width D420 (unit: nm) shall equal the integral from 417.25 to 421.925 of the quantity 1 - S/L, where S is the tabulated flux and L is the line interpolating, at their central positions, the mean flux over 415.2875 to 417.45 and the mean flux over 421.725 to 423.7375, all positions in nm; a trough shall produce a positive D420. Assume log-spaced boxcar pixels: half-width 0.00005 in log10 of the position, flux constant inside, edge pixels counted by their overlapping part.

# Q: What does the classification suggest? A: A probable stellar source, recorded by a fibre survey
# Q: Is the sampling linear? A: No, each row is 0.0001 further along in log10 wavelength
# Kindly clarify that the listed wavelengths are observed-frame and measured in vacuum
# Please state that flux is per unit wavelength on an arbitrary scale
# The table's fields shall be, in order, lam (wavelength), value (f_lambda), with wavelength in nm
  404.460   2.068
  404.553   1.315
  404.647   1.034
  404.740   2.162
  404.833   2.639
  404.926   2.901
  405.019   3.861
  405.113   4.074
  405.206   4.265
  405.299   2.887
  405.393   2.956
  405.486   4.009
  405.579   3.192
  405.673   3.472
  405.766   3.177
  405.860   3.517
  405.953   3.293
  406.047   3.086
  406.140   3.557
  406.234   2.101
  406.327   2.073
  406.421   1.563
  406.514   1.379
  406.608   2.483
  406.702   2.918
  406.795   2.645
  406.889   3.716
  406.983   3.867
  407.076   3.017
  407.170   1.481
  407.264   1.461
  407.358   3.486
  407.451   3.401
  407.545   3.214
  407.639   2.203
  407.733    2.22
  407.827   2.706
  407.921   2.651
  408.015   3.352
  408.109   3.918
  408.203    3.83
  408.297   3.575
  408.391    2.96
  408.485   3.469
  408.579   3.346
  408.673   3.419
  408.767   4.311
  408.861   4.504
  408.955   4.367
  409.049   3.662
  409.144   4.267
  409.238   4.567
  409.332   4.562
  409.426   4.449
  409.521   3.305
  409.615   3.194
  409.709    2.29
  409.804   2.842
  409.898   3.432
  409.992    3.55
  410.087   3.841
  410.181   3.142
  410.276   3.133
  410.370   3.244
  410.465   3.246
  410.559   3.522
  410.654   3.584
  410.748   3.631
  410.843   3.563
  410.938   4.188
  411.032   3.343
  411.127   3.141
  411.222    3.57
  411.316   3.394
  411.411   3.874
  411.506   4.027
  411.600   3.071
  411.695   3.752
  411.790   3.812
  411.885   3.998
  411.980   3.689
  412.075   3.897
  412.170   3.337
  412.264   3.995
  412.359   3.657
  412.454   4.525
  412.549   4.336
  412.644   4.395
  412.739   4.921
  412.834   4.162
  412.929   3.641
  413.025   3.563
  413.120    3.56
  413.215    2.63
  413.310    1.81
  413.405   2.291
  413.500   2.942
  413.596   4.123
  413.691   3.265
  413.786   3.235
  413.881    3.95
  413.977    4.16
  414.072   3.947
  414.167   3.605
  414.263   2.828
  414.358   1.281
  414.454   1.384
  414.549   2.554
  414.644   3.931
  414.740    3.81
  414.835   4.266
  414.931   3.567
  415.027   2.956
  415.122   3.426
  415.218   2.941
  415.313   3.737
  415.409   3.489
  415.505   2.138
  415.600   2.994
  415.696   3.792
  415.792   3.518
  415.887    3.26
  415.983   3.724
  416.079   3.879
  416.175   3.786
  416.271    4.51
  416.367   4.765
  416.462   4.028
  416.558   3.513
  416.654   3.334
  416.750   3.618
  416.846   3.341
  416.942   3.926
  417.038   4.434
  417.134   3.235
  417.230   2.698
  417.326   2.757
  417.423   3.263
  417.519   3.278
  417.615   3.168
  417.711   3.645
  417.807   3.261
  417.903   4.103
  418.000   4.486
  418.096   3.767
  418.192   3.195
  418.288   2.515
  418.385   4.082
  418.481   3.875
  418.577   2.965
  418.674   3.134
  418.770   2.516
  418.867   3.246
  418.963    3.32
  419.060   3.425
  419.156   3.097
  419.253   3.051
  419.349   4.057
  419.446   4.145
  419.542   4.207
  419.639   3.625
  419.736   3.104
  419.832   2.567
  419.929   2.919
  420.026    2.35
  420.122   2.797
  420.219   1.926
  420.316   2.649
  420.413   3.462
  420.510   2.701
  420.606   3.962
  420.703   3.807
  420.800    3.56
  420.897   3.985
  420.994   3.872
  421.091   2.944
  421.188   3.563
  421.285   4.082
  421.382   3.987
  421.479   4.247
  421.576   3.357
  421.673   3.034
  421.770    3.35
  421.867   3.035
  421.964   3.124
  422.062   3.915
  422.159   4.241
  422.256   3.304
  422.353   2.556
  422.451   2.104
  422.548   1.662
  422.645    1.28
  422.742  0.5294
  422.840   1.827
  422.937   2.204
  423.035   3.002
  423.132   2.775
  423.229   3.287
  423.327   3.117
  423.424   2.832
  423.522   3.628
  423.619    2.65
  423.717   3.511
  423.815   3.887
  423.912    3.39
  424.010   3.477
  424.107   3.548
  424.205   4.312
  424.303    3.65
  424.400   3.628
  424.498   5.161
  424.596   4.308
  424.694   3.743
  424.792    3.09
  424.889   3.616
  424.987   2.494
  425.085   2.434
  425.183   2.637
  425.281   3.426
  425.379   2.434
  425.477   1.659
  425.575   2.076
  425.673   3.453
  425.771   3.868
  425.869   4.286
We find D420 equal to -0.33 nm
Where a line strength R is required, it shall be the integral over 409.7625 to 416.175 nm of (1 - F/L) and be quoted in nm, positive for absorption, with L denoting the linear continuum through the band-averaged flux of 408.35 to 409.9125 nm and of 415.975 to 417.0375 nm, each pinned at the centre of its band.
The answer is 0.57 nm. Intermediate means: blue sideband 3.71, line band 3.47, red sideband 3.89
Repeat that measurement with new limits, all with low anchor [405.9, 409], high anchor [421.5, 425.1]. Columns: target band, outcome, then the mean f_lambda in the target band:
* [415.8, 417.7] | -0.32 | 3.61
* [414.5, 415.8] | -0.12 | 3.36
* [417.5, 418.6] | -0.16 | 3.55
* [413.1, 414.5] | 0.03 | 2.99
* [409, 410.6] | -0.27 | 3.54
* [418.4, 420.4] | -0.05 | 3.17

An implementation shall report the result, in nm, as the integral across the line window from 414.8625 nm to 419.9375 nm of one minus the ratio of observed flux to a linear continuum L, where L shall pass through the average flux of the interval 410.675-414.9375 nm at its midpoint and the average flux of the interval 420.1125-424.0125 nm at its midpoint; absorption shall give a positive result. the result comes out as -0.248 nm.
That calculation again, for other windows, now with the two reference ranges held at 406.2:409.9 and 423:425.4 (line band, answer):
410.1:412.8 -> -0.434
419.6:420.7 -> 0.124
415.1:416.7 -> -0.156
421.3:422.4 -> -0.048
